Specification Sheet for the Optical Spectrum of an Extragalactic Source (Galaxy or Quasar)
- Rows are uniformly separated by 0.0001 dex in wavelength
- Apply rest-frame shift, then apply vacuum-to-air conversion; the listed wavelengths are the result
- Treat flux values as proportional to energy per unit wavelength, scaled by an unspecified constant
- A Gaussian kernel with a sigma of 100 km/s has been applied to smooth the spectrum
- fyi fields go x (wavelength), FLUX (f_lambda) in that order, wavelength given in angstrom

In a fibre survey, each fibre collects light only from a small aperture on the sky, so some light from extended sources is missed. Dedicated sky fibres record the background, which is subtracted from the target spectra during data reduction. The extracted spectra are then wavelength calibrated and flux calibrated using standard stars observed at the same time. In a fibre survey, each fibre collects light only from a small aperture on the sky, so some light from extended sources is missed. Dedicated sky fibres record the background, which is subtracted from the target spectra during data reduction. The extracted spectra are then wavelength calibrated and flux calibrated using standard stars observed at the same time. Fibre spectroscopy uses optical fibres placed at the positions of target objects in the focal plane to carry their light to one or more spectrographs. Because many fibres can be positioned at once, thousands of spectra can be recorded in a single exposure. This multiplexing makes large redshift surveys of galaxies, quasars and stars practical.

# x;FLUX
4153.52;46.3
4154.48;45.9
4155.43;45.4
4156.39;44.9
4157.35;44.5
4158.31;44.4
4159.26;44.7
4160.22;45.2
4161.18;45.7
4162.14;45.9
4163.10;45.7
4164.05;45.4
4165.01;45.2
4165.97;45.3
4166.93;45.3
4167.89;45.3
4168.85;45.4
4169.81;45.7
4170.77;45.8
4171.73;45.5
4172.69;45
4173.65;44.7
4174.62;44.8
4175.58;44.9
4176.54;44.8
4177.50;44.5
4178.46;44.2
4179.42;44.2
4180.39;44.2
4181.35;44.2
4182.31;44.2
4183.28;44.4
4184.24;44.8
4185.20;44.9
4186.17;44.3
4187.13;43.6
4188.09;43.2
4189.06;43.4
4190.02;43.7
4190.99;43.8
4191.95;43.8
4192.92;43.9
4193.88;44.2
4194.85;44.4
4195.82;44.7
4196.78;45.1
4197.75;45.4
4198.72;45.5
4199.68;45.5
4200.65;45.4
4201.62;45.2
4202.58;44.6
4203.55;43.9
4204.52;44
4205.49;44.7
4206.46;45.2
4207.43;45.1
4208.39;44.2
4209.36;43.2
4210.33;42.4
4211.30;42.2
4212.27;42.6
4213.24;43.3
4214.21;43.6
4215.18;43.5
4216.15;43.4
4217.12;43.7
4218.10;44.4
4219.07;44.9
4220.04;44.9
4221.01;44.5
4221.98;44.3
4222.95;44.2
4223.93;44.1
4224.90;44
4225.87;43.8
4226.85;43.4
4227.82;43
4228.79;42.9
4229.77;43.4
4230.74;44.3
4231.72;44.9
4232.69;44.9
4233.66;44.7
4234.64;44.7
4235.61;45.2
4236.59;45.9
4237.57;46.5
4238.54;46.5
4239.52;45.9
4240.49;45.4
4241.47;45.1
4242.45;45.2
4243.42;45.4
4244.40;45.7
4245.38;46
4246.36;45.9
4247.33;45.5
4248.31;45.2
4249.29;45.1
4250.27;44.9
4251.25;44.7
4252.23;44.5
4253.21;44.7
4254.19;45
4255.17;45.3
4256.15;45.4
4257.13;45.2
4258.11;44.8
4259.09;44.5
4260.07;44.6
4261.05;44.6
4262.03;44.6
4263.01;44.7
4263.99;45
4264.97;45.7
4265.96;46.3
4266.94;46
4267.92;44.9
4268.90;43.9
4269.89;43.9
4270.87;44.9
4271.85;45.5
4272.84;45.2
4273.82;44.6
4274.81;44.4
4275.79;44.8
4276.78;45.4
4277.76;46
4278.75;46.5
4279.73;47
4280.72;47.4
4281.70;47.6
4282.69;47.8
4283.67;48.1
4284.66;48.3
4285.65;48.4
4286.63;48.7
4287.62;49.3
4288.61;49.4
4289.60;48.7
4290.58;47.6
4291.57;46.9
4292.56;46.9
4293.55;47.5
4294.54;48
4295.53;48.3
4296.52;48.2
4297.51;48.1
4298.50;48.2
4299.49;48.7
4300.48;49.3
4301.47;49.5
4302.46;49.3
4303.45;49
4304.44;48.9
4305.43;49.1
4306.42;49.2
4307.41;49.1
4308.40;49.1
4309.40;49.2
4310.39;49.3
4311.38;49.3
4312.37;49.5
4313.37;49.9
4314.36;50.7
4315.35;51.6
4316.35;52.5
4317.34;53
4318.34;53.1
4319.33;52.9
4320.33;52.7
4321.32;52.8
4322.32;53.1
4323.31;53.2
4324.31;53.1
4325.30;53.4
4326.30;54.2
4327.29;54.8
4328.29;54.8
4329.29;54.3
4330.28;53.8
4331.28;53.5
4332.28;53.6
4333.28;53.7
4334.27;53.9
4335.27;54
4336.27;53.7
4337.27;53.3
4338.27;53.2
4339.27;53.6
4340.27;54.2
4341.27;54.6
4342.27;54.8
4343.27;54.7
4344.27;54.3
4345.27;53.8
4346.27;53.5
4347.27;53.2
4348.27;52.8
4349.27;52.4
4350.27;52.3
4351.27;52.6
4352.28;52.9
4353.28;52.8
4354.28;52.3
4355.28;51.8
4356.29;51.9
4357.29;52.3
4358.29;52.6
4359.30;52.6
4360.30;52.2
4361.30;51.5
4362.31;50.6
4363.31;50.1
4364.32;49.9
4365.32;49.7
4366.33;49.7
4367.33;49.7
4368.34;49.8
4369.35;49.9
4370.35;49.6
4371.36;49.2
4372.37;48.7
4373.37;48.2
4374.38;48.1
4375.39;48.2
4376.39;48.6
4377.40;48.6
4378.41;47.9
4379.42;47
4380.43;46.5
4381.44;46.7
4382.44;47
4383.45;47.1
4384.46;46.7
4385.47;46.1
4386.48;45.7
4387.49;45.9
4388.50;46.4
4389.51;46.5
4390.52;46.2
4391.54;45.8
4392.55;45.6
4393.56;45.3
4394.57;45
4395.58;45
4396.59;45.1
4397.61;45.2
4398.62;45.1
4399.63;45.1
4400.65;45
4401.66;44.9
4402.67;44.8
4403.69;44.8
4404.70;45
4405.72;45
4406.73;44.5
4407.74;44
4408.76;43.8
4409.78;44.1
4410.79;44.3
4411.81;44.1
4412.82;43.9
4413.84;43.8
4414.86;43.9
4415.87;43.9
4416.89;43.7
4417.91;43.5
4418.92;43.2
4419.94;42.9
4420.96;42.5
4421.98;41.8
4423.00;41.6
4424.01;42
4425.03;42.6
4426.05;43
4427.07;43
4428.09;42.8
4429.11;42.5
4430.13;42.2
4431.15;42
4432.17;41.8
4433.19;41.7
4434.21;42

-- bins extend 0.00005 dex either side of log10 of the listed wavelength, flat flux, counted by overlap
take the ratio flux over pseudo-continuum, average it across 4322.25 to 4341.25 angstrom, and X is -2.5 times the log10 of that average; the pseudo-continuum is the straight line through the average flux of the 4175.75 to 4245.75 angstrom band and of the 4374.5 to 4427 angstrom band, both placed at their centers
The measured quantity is -0.20 mag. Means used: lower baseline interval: 44.4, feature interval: 53.8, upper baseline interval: 45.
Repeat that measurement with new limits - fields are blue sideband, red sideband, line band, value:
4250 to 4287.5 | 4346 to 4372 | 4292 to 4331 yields -0.051 mag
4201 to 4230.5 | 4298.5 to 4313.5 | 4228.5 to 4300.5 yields 0.018 mag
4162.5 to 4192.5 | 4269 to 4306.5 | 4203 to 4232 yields 0.044 mag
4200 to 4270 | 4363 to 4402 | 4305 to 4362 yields -0.137 mag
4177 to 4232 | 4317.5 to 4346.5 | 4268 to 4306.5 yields 0.067 mag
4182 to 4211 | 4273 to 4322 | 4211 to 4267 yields 0.036 mag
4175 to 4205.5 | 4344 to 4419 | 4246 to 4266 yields 0.014 mag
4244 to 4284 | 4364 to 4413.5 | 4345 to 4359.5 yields -0.142 mag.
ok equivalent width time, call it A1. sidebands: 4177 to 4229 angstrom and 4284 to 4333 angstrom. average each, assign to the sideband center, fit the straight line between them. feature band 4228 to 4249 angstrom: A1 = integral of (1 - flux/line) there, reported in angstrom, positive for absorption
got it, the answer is 0.5 angstrom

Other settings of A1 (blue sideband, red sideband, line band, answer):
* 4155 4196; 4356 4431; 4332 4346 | -2.5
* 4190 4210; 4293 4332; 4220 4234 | 0.6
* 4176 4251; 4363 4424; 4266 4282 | -0.2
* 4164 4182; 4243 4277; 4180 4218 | 0.7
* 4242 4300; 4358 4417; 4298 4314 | -1.0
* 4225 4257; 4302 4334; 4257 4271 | 0.6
